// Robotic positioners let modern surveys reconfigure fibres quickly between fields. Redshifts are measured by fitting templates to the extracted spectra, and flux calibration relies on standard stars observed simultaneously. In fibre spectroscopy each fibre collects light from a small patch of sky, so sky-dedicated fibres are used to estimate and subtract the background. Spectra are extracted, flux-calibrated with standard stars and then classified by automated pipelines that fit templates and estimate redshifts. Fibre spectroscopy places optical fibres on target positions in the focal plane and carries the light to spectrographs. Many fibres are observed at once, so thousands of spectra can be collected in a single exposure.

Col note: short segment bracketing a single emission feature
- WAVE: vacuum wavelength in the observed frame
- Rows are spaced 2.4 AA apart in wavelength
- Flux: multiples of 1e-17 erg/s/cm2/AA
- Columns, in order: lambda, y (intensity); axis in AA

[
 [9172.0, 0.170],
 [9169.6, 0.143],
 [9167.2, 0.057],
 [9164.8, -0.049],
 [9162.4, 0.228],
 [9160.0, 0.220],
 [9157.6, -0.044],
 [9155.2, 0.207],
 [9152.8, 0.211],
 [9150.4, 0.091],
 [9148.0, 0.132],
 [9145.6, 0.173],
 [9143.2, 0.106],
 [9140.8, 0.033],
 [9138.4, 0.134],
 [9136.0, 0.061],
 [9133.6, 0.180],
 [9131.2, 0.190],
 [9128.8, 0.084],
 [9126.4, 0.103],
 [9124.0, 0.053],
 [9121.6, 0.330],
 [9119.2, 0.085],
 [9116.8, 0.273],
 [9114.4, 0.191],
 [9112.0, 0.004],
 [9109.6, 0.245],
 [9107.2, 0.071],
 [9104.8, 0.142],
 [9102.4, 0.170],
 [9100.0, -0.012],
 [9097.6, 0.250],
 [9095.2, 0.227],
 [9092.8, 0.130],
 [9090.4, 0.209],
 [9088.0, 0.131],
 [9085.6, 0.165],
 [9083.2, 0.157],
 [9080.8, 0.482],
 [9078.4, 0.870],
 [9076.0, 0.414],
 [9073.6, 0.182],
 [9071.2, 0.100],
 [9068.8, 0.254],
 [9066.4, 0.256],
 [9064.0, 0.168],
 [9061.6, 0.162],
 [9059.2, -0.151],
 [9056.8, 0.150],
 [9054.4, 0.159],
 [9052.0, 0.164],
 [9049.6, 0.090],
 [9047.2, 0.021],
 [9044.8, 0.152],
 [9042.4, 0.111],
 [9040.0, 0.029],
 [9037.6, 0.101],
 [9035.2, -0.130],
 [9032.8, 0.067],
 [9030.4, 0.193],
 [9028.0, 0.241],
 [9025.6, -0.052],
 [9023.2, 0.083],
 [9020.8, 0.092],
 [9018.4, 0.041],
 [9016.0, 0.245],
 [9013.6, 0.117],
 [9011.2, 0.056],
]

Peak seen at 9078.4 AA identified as H-gamma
